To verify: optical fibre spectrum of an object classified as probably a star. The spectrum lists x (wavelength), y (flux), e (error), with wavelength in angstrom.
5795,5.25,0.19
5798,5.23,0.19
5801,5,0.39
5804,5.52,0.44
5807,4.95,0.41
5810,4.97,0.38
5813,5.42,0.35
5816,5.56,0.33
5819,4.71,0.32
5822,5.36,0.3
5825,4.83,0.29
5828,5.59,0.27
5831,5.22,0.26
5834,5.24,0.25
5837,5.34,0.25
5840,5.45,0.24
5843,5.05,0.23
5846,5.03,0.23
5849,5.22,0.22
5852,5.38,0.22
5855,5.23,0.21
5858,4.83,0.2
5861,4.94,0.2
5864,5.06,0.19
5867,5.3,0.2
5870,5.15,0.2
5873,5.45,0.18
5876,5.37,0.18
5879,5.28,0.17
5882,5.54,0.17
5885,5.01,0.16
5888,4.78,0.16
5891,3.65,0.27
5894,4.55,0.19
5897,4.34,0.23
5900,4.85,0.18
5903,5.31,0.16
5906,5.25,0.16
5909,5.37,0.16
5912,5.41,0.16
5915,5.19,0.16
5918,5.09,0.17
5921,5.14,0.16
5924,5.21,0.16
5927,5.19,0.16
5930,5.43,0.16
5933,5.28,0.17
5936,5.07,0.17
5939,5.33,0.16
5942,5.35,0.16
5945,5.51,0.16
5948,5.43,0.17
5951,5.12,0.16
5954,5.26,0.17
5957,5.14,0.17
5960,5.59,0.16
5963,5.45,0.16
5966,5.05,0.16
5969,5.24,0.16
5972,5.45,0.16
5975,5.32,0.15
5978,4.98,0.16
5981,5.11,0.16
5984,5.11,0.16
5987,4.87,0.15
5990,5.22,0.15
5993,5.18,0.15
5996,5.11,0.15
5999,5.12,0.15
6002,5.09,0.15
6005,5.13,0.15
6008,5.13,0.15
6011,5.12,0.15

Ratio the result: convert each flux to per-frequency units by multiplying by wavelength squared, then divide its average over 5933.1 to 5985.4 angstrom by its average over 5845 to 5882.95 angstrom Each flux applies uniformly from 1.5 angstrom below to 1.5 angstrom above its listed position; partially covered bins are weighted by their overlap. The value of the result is 1.04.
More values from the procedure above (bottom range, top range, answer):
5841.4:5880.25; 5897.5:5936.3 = 1.02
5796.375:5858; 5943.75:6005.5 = 1.05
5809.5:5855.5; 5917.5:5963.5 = 1.05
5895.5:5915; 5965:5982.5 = 1.04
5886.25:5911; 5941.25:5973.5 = 1.14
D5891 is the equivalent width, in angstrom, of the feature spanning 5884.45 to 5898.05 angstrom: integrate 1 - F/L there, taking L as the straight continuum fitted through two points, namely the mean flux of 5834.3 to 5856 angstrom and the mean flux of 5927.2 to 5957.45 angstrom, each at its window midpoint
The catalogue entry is 2.2 angstrom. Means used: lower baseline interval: 5.24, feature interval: 4.43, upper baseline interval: 5.29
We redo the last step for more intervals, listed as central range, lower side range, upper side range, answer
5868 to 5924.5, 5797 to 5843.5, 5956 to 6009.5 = 1.7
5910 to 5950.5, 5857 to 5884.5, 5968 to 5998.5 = -0.7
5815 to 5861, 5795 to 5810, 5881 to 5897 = -2.2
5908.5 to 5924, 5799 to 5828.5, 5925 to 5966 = 0.1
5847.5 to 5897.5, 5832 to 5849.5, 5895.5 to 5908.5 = 0.7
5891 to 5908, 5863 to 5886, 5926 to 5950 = 1.7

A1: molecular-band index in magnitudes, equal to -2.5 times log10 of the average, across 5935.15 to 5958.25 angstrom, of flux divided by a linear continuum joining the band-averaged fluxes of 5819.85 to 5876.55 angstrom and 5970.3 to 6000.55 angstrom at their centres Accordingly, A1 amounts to -0.02 mag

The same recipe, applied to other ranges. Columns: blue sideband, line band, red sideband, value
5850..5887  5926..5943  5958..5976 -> 0.00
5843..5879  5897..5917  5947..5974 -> 0.02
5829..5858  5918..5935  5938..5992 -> 0.00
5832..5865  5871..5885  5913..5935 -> -0.04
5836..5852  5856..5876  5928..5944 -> 0.02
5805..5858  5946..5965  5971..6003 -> -0.04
